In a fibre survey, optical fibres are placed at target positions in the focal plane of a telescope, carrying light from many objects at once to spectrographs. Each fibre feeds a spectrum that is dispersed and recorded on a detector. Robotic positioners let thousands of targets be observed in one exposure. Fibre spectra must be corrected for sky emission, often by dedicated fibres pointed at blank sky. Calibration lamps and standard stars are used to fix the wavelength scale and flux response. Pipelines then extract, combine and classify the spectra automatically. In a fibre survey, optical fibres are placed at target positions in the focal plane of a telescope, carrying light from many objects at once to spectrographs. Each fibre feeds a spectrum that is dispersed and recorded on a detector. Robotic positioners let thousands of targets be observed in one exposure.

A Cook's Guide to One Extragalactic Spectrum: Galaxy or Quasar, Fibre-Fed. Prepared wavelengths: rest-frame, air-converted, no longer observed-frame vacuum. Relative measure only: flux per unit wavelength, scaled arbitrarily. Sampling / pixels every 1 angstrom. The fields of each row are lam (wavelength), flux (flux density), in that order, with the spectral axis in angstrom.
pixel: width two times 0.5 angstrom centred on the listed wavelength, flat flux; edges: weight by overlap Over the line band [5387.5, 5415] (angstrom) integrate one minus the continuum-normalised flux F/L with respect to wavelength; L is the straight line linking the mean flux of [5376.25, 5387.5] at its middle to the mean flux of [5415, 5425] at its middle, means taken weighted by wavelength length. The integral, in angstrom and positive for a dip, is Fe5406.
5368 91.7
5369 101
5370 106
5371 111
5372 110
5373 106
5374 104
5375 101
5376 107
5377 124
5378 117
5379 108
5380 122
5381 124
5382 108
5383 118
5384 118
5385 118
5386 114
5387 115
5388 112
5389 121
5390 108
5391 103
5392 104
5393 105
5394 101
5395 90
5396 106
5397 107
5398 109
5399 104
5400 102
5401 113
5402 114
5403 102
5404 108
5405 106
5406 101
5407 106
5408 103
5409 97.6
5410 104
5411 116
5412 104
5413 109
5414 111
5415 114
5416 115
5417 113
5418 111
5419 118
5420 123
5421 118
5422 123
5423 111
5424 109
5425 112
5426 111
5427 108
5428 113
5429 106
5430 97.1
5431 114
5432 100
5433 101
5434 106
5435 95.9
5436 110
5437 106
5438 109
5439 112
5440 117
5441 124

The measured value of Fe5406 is 2.3 angstrom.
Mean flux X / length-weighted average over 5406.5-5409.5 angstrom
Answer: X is 102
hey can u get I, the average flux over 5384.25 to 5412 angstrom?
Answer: 107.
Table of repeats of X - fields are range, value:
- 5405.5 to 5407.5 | 104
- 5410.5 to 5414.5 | 110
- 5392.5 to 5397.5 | 102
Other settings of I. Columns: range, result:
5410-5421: 113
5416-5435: 111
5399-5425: 110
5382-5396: 110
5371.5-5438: 109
